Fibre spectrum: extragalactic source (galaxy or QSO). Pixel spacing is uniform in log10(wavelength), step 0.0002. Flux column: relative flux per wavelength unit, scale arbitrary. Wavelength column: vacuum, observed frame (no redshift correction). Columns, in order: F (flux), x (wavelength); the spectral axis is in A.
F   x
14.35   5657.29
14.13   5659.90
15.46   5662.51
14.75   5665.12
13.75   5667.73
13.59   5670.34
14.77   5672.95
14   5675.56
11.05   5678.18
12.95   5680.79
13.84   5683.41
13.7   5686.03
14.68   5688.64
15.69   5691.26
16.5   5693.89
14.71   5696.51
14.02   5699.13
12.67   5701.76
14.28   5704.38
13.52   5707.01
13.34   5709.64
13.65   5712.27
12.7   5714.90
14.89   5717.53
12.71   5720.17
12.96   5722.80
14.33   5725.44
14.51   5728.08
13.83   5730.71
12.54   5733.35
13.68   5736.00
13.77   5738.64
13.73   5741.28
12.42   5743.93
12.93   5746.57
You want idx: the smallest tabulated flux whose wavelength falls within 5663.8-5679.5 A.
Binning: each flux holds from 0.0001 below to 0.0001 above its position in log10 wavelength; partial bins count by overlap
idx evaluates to 11.05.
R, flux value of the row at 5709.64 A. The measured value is 13.34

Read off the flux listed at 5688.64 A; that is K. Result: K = 14.68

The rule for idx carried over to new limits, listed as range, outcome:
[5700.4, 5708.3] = 12.67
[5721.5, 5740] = 12.54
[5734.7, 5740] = 13.68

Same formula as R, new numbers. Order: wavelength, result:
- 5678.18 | 11.05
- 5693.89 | 16.5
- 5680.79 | 12.95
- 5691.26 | 15.69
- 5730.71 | 13.83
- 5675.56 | 14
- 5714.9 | 12.7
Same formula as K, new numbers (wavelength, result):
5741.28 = 13.73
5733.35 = 12.54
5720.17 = 12.71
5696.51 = 14.71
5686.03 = 13.7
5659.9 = 14.13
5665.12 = 14.75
